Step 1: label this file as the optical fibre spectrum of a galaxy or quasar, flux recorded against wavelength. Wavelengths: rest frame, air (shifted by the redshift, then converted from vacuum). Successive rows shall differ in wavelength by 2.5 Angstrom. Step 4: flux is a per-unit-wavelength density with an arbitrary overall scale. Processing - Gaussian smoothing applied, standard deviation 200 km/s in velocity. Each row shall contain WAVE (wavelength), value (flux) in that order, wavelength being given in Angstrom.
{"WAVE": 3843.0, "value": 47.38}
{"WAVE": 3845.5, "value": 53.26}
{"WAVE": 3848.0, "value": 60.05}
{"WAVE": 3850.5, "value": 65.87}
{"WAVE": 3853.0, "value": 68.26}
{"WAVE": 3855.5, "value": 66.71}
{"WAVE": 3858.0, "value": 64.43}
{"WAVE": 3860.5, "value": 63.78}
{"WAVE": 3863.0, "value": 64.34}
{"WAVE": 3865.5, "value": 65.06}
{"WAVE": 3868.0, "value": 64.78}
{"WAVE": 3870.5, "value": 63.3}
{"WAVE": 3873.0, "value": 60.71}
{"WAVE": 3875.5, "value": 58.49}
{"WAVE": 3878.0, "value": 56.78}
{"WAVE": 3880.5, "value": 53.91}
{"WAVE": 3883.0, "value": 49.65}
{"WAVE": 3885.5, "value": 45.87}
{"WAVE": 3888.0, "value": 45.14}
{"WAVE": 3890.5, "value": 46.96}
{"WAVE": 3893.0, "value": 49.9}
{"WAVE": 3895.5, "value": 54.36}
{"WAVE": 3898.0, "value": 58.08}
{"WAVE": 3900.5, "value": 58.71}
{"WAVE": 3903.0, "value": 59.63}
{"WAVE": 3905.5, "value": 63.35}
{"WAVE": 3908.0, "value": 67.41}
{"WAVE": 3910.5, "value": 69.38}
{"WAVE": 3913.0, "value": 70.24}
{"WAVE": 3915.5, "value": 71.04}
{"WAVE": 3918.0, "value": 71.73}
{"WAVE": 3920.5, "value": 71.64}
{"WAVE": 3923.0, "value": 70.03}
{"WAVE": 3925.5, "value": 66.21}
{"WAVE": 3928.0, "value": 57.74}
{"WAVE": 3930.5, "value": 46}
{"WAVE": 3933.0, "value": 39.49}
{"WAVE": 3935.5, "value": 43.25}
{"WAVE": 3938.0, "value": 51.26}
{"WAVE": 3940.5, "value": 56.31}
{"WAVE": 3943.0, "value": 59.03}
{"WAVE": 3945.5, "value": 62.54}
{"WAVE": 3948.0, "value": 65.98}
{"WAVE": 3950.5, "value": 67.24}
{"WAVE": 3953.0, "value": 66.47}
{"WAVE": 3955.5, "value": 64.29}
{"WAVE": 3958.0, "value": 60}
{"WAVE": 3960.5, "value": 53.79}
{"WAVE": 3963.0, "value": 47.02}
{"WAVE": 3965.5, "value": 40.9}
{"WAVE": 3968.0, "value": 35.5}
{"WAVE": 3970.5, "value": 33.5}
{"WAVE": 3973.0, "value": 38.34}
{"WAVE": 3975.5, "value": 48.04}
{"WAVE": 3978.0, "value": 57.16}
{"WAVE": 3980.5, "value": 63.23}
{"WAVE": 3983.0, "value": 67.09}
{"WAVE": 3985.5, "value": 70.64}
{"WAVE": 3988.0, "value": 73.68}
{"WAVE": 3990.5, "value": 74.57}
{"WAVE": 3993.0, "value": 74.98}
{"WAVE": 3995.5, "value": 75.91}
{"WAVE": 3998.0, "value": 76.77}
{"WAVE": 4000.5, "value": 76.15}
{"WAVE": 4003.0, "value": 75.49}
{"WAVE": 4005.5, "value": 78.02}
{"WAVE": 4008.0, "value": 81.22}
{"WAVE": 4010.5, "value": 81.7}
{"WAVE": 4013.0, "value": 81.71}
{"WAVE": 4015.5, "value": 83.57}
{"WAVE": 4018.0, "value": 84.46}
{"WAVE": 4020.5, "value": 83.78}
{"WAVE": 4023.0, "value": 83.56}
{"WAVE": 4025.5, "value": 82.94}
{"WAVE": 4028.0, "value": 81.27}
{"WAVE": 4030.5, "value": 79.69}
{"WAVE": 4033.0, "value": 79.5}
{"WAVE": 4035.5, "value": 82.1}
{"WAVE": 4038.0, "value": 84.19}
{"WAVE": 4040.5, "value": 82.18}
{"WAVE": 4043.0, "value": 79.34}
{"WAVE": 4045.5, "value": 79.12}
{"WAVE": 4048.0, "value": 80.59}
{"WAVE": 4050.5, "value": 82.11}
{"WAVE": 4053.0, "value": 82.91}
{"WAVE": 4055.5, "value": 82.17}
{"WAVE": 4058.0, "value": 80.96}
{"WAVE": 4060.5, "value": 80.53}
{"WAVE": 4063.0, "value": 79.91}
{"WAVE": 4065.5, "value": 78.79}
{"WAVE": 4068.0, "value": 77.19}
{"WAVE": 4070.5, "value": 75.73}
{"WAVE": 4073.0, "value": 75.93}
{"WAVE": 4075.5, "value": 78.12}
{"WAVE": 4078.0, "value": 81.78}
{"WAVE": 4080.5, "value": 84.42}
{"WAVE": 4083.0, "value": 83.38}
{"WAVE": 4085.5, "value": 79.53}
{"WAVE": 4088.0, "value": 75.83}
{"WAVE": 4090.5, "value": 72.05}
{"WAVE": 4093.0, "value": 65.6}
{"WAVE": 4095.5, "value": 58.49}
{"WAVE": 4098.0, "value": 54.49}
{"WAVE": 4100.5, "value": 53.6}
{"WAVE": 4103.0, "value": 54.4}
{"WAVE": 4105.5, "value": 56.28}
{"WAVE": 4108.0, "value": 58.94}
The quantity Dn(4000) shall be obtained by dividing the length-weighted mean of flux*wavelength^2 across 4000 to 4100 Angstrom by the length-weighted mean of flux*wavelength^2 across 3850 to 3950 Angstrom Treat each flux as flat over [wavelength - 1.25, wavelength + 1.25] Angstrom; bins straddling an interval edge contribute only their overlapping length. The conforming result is 1.42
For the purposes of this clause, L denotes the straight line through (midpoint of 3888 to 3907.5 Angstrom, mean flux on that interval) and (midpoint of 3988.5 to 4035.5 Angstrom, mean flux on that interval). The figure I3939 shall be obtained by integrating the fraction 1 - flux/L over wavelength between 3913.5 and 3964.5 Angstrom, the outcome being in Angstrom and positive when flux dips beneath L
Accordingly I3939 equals 3.5 Angstrom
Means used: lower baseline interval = 55.6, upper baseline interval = 79.7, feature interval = 59.6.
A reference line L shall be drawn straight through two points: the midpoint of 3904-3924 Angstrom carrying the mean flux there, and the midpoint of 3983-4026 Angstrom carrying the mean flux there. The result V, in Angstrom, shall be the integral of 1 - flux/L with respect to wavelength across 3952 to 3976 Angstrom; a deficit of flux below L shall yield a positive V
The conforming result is 8.26 Angstrom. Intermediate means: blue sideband 69.2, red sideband 78.4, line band 48.6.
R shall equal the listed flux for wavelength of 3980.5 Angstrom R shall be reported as 63.23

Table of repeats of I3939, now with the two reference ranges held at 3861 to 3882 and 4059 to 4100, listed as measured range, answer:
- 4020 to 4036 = -2.3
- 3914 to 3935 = 1.0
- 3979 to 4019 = -3.8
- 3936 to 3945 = 1.4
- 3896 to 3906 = 0.6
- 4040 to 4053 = -1.5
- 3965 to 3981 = 5.5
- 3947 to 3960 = 0.4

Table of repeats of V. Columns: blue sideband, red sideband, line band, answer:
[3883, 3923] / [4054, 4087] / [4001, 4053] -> -4.6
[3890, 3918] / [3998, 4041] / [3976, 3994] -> 1.8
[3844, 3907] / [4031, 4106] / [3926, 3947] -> 3.7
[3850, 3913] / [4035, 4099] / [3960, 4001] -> 6.1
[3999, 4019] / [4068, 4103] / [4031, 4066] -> -2.4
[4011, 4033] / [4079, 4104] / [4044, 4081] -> -2.8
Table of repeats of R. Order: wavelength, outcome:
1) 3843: 47.38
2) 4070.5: 75.73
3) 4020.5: 83.78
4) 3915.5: 71.04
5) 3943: 59.03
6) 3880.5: 53.91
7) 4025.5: 82.94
